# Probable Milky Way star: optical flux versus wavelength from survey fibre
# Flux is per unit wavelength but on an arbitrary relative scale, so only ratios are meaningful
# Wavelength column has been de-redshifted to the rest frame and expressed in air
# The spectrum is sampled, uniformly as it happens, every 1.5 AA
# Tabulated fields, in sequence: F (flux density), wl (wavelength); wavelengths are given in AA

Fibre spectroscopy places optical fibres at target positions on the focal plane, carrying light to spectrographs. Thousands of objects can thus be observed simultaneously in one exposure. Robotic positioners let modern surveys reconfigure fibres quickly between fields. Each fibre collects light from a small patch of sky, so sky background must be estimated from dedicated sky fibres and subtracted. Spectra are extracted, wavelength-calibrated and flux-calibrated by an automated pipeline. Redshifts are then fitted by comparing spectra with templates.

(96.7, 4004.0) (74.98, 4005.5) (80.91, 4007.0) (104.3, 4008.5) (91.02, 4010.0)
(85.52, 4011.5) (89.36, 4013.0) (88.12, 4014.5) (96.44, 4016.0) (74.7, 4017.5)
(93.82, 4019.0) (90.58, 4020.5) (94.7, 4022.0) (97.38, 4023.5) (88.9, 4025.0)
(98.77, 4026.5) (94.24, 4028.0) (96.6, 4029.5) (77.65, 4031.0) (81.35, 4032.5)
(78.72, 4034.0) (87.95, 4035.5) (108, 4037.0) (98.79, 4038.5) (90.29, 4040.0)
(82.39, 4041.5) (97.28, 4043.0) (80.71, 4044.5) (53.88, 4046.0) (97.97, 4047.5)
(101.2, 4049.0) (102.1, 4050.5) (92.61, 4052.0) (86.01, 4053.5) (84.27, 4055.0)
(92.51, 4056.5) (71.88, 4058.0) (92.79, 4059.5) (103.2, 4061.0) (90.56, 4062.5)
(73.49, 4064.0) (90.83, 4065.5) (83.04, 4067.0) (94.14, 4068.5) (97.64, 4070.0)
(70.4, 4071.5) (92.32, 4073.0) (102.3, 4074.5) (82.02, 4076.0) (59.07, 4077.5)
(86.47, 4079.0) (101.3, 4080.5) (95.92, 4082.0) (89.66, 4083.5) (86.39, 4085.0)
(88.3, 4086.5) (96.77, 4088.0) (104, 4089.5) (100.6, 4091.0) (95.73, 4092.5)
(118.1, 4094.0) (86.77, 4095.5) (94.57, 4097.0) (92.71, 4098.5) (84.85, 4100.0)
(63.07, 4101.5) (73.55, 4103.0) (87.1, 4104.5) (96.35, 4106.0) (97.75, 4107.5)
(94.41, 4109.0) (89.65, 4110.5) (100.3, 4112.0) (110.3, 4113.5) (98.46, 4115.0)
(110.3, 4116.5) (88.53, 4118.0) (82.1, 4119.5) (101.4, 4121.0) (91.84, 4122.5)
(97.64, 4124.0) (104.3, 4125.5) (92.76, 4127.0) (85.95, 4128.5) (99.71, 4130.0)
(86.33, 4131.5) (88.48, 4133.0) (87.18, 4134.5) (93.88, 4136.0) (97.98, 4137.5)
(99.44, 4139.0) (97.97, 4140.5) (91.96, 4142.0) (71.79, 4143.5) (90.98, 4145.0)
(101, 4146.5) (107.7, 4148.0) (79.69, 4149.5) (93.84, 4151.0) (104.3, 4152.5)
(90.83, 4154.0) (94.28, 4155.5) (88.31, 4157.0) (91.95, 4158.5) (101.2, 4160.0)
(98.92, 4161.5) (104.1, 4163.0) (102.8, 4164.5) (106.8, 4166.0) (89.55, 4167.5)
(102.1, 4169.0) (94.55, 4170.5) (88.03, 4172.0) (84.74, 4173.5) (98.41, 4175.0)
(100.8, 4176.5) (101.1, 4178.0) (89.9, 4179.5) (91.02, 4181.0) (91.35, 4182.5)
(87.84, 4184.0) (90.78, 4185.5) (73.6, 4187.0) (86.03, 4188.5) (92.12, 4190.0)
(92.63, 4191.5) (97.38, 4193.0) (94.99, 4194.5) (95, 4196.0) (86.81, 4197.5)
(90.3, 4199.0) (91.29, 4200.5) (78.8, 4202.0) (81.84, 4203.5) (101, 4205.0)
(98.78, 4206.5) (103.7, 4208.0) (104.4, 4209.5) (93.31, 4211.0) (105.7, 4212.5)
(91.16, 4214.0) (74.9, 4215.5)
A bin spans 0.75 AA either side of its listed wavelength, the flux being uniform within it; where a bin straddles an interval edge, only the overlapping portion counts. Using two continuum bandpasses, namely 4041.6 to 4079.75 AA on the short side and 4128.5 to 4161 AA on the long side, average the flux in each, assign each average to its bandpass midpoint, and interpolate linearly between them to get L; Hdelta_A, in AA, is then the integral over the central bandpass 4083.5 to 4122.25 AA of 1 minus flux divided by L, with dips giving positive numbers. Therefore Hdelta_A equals -1.49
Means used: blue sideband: 87.1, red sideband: 93.2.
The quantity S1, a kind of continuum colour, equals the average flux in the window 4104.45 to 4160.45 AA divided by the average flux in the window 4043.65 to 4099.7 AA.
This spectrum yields 1.05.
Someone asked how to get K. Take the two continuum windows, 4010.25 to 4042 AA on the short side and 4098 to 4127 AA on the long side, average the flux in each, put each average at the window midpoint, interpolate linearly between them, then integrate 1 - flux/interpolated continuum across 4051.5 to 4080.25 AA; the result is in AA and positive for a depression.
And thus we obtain 1.5 AA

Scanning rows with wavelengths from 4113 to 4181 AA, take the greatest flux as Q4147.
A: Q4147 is 110.3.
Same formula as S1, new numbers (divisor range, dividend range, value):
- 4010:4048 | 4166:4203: 1.03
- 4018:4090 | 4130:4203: 1.04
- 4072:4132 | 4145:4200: 1.01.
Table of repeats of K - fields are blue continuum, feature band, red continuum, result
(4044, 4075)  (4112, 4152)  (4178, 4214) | -1.8 AA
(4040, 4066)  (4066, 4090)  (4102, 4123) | 0.3 AA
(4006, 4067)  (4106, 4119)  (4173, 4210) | -1.1 AA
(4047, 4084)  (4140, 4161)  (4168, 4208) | -0.5 AA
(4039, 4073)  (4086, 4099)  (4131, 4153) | -1.1 AA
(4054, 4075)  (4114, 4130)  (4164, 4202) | -1.0 AA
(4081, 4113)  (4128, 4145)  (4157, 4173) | 0.8 AA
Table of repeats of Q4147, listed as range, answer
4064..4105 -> 118.1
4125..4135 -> 104.3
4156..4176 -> 106.8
